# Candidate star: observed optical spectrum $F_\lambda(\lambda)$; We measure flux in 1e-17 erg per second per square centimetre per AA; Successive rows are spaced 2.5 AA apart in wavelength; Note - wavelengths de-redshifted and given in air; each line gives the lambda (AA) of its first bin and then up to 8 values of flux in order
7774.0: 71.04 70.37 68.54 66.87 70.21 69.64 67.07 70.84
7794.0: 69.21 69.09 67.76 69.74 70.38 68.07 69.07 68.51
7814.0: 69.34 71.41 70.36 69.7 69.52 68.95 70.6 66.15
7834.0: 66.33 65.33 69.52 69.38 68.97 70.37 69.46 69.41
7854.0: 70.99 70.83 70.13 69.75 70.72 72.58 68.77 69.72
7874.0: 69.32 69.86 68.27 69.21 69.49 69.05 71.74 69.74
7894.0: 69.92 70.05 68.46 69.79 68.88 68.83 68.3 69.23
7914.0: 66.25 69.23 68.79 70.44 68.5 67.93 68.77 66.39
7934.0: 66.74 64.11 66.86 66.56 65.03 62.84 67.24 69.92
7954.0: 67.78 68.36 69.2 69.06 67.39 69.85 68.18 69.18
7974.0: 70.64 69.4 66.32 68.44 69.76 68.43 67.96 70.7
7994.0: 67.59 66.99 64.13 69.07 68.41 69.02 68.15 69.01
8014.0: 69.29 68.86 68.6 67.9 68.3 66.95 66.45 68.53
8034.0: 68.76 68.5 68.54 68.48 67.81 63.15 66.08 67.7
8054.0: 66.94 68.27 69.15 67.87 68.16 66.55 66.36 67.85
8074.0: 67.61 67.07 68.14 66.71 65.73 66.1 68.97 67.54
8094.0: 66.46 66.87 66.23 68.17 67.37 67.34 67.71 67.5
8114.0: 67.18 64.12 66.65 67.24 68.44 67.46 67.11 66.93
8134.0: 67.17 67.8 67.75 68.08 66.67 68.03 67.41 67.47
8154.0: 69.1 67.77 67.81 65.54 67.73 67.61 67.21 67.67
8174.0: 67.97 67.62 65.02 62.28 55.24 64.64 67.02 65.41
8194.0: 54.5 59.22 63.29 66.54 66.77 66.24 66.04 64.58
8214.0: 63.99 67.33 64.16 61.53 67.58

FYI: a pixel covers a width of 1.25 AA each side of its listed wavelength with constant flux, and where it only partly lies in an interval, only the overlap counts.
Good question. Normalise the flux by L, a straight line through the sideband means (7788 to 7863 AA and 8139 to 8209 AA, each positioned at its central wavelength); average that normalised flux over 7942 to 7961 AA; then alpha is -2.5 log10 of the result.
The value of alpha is 0.01 mag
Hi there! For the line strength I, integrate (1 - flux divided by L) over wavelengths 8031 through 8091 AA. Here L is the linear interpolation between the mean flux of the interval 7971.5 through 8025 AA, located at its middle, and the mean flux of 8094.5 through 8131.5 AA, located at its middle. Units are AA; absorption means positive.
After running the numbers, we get 0.2 AA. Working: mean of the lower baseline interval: 68.4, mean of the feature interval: 67.4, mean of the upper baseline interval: 67.1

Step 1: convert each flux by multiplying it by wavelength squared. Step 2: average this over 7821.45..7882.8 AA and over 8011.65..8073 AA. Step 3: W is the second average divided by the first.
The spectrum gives 1.0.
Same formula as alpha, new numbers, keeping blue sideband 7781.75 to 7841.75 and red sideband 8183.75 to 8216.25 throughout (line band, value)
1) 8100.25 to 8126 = -0.038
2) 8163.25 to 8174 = -0.057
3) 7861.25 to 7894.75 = -0.028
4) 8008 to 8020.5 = -0.041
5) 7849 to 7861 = -0.029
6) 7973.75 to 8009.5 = -0.028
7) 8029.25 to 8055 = -0.025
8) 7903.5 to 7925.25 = -0.018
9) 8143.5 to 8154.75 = -0.055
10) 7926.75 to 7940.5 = 0.010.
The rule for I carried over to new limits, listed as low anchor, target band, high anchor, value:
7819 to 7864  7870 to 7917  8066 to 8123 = -0.31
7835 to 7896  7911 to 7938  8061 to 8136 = 0.48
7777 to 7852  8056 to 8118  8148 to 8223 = -0.98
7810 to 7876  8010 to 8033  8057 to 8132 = -0.11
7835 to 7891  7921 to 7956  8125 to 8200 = 0.85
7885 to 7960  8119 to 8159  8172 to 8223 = -1.65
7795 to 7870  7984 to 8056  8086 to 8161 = 0.17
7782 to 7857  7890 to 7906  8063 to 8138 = -0.20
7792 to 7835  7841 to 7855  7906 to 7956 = -0.23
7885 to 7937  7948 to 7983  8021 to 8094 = -0.22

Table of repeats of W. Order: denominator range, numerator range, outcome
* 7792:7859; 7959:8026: 1.03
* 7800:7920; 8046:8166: 1.03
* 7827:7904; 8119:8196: 1.03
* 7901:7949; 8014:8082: 1.03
